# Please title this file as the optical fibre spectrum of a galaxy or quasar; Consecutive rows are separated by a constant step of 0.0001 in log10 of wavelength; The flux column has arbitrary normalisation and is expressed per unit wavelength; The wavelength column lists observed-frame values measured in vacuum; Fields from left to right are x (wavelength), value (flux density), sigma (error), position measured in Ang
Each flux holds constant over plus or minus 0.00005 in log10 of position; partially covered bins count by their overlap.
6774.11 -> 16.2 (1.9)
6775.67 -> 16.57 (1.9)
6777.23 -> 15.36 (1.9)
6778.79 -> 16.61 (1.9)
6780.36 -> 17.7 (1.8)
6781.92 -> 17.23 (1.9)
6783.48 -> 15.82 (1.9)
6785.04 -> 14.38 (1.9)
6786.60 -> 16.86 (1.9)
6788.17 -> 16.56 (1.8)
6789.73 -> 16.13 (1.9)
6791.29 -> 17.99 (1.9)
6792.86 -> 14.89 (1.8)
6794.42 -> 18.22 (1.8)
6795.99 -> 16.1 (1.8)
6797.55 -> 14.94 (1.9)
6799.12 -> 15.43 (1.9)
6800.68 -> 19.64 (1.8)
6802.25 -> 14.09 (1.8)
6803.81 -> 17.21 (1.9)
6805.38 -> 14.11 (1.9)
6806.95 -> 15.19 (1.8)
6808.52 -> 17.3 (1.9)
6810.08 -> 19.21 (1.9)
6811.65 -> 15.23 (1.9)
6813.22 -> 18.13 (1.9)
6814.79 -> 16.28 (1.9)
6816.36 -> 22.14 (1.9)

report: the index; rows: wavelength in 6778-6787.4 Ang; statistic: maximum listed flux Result 17.7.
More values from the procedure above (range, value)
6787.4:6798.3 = 18.22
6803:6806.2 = 17.21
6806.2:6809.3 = 17.3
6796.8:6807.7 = 19.64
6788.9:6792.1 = 17.99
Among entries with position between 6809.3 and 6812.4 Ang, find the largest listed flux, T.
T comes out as 19.21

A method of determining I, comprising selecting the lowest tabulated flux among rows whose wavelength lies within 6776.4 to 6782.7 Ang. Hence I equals 15.36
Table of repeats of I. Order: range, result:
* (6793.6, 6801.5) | 14.94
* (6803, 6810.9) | 14.11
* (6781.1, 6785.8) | 14.38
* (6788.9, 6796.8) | 14.89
